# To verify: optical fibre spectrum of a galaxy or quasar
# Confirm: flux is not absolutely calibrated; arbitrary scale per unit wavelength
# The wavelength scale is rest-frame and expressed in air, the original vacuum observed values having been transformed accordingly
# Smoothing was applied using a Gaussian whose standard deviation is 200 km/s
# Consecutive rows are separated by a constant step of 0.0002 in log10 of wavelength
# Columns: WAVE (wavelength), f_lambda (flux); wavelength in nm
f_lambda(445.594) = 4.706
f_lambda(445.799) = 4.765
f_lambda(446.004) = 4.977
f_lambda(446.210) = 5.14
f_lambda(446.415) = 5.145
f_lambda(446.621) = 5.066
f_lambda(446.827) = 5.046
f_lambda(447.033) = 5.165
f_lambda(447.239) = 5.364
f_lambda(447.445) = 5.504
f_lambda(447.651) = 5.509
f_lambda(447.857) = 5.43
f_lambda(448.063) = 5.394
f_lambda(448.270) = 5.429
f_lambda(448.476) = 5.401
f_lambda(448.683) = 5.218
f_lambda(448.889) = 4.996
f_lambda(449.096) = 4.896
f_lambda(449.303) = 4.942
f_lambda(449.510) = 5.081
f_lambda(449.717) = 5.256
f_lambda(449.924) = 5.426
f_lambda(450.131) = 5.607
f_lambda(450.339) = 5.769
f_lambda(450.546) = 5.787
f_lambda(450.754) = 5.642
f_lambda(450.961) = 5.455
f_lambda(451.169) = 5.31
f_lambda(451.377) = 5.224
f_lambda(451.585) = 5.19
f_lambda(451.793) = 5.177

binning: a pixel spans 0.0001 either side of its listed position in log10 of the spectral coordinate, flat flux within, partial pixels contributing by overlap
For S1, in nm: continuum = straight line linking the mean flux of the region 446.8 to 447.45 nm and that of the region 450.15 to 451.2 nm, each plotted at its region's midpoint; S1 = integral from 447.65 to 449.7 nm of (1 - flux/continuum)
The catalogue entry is 0.07 nm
